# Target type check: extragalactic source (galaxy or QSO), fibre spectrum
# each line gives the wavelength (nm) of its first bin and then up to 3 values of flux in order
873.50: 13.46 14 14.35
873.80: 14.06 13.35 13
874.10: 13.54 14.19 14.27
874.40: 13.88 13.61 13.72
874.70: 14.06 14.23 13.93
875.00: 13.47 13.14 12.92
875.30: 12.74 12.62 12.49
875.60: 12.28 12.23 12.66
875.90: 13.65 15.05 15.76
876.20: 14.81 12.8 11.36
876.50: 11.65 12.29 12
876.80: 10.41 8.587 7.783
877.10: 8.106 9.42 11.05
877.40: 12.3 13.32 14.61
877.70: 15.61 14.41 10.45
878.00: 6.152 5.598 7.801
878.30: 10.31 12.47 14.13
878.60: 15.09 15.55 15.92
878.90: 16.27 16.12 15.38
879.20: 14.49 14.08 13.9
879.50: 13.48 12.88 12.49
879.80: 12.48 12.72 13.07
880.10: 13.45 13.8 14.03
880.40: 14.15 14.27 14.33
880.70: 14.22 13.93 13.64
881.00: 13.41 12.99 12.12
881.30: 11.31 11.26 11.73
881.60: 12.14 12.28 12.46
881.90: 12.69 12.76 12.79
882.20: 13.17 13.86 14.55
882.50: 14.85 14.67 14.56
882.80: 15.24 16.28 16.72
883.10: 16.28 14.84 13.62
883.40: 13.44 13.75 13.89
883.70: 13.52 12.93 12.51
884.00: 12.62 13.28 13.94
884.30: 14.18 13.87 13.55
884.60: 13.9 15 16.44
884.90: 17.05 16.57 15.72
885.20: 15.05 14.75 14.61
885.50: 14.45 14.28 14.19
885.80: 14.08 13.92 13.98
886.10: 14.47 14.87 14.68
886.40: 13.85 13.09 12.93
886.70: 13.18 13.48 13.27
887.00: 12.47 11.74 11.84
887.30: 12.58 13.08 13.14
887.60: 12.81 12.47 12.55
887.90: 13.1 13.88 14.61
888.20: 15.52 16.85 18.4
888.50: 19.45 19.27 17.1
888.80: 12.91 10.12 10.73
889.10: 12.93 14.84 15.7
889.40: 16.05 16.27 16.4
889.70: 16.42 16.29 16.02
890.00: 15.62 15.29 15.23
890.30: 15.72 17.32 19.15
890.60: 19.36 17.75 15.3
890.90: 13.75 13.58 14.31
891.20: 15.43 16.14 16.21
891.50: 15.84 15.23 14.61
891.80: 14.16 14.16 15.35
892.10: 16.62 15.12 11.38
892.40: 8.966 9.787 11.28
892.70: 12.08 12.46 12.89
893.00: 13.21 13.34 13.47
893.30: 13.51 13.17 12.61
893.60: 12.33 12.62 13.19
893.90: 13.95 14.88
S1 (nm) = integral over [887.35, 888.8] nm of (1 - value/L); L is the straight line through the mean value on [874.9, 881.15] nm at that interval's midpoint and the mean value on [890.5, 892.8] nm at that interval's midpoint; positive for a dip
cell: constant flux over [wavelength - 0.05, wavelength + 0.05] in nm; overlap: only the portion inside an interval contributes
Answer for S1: -0.11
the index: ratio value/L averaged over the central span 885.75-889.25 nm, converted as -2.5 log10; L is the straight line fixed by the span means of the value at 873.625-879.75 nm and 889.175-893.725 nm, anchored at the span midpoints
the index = 0.015 mag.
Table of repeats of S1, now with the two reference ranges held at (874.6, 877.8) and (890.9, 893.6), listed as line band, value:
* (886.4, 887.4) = 0.035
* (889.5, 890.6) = -0.245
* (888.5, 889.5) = -0.100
